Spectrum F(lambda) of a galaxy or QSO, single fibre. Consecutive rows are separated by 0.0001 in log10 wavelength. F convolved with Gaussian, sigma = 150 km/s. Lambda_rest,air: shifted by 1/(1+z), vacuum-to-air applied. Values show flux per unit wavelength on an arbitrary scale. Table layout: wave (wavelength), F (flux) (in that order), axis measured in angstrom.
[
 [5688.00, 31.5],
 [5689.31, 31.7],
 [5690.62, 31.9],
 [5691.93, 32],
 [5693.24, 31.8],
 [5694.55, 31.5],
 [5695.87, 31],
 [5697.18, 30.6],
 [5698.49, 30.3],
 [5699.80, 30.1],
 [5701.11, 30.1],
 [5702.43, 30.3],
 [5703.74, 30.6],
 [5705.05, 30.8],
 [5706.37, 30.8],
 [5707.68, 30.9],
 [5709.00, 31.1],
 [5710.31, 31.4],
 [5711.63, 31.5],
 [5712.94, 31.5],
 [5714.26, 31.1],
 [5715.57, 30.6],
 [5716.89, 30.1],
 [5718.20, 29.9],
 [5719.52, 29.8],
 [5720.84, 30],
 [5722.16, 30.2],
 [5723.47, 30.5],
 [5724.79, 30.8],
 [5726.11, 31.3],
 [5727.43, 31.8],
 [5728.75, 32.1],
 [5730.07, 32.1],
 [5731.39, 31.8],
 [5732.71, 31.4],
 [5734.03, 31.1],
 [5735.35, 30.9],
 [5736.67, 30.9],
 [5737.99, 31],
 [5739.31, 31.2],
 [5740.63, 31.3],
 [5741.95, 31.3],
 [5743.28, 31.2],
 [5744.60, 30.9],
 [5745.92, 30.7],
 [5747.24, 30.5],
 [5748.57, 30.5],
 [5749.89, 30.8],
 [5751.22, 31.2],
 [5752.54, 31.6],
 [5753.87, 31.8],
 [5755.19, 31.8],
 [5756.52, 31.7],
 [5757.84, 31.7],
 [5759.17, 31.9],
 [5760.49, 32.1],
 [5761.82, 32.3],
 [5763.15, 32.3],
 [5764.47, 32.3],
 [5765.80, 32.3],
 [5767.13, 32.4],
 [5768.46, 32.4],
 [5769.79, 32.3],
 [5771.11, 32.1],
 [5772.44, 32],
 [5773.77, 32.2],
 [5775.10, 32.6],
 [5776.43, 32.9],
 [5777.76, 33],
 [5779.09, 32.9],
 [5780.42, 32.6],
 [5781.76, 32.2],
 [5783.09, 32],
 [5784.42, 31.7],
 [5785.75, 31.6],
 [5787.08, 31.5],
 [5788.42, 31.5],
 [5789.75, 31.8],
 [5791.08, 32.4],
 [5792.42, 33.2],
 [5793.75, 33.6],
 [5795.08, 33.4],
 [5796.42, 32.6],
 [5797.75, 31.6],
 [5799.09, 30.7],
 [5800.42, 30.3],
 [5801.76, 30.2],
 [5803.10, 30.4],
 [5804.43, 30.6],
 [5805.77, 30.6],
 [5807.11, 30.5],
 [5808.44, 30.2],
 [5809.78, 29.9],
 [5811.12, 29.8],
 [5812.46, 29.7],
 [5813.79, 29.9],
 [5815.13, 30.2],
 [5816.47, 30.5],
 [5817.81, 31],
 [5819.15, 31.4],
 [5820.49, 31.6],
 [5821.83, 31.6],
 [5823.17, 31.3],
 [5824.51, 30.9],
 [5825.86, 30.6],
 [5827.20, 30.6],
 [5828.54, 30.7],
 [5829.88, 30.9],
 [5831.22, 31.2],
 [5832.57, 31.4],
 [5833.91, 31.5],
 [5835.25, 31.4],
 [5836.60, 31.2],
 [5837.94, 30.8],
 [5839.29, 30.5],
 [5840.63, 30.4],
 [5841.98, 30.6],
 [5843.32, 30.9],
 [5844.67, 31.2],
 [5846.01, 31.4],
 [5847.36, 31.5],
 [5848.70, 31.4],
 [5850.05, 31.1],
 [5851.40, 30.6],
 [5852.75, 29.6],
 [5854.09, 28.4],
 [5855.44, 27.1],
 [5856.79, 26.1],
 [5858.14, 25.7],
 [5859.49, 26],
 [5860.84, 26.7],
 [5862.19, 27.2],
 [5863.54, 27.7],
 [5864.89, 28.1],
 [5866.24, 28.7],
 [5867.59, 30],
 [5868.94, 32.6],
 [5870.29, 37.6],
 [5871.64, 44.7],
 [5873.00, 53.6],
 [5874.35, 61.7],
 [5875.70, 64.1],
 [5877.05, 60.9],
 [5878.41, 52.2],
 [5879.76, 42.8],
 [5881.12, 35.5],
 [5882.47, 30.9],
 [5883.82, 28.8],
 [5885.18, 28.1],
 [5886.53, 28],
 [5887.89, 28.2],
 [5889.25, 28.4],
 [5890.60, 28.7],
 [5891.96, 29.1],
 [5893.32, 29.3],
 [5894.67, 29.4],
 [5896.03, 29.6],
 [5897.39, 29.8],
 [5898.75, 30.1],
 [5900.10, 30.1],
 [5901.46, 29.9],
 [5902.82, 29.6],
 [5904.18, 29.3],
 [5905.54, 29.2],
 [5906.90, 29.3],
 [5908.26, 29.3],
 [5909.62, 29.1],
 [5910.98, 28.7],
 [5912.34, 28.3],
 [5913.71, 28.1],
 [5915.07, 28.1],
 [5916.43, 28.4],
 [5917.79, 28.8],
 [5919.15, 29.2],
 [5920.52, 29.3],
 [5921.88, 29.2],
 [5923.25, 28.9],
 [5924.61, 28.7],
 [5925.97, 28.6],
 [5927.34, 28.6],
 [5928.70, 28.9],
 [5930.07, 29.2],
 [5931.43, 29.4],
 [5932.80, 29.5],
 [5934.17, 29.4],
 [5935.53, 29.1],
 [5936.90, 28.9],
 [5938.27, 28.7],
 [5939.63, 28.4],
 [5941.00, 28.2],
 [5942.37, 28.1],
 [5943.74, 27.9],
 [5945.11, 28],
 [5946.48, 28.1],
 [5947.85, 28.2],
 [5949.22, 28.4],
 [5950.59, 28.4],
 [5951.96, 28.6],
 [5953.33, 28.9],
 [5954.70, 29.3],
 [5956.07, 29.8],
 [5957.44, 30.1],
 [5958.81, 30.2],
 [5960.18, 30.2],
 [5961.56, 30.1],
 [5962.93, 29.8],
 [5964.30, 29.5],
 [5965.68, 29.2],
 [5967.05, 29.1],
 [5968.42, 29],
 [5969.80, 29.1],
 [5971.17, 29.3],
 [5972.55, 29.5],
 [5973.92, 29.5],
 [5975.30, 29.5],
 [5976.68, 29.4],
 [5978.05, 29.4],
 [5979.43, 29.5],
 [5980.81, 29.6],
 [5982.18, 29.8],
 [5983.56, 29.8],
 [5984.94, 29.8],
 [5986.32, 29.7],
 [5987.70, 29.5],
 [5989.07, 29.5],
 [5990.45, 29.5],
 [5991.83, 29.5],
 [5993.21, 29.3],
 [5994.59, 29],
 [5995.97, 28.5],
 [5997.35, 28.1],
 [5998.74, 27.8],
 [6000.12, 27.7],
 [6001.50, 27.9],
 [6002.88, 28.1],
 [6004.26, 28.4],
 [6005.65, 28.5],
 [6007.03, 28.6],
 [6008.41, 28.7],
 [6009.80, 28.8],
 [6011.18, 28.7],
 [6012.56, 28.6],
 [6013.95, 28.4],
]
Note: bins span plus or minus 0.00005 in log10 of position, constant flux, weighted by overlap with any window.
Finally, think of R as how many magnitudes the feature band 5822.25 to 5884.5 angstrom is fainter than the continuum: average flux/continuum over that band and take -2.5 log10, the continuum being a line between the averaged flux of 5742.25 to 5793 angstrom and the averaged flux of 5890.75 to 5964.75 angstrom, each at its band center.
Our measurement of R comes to -0.12 mag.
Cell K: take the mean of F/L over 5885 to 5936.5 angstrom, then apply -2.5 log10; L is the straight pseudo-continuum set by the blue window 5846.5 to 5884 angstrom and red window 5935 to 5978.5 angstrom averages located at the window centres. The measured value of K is 0.12 mag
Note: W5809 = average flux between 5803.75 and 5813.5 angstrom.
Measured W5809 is 30.2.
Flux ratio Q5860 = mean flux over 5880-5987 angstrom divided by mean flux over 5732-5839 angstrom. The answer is 0.9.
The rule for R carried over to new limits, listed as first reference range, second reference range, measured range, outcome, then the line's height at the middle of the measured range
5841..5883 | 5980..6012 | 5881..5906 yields 0.15 mag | 33.8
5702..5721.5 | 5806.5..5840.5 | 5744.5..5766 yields -0.03 mag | 30.7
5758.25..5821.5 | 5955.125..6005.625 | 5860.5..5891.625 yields -0.21 mag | 30.6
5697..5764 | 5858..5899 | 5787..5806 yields 0.04 mag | 32.9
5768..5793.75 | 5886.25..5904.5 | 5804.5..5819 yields 0.04 mag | 31.5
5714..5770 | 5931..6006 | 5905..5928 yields 0.03 mag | 29.6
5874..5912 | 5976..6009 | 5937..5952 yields 0.11 mag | 31.4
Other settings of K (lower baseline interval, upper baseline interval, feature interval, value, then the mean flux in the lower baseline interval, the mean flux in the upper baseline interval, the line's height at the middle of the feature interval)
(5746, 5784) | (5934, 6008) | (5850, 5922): -0.076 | 32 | 29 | 30.2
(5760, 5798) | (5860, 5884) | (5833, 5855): 0.217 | 32.3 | 39.8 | 37.6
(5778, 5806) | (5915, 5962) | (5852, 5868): 0.108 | 31.8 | 28.9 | 30.5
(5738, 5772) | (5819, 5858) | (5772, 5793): -0.033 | 31.6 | 30.5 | 31.3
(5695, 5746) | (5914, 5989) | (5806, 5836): -0.023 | 30.9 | 29.1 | 30.1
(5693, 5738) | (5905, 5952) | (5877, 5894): -0.157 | 30.9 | 28.7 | 29.2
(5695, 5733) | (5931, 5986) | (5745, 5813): -0.044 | 30.8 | 29.2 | 30.4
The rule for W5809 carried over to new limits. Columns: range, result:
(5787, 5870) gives 30.5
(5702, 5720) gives 30.8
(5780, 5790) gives 31.8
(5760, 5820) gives 31.6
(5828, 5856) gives 30.7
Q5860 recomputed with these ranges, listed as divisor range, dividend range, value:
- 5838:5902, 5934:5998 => 0.88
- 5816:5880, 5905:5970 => 0.86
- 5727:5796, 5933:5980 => 0.91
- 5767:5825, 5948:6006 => 0.93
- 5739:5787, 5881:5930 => 0.91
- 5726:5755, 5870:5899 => 1.21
